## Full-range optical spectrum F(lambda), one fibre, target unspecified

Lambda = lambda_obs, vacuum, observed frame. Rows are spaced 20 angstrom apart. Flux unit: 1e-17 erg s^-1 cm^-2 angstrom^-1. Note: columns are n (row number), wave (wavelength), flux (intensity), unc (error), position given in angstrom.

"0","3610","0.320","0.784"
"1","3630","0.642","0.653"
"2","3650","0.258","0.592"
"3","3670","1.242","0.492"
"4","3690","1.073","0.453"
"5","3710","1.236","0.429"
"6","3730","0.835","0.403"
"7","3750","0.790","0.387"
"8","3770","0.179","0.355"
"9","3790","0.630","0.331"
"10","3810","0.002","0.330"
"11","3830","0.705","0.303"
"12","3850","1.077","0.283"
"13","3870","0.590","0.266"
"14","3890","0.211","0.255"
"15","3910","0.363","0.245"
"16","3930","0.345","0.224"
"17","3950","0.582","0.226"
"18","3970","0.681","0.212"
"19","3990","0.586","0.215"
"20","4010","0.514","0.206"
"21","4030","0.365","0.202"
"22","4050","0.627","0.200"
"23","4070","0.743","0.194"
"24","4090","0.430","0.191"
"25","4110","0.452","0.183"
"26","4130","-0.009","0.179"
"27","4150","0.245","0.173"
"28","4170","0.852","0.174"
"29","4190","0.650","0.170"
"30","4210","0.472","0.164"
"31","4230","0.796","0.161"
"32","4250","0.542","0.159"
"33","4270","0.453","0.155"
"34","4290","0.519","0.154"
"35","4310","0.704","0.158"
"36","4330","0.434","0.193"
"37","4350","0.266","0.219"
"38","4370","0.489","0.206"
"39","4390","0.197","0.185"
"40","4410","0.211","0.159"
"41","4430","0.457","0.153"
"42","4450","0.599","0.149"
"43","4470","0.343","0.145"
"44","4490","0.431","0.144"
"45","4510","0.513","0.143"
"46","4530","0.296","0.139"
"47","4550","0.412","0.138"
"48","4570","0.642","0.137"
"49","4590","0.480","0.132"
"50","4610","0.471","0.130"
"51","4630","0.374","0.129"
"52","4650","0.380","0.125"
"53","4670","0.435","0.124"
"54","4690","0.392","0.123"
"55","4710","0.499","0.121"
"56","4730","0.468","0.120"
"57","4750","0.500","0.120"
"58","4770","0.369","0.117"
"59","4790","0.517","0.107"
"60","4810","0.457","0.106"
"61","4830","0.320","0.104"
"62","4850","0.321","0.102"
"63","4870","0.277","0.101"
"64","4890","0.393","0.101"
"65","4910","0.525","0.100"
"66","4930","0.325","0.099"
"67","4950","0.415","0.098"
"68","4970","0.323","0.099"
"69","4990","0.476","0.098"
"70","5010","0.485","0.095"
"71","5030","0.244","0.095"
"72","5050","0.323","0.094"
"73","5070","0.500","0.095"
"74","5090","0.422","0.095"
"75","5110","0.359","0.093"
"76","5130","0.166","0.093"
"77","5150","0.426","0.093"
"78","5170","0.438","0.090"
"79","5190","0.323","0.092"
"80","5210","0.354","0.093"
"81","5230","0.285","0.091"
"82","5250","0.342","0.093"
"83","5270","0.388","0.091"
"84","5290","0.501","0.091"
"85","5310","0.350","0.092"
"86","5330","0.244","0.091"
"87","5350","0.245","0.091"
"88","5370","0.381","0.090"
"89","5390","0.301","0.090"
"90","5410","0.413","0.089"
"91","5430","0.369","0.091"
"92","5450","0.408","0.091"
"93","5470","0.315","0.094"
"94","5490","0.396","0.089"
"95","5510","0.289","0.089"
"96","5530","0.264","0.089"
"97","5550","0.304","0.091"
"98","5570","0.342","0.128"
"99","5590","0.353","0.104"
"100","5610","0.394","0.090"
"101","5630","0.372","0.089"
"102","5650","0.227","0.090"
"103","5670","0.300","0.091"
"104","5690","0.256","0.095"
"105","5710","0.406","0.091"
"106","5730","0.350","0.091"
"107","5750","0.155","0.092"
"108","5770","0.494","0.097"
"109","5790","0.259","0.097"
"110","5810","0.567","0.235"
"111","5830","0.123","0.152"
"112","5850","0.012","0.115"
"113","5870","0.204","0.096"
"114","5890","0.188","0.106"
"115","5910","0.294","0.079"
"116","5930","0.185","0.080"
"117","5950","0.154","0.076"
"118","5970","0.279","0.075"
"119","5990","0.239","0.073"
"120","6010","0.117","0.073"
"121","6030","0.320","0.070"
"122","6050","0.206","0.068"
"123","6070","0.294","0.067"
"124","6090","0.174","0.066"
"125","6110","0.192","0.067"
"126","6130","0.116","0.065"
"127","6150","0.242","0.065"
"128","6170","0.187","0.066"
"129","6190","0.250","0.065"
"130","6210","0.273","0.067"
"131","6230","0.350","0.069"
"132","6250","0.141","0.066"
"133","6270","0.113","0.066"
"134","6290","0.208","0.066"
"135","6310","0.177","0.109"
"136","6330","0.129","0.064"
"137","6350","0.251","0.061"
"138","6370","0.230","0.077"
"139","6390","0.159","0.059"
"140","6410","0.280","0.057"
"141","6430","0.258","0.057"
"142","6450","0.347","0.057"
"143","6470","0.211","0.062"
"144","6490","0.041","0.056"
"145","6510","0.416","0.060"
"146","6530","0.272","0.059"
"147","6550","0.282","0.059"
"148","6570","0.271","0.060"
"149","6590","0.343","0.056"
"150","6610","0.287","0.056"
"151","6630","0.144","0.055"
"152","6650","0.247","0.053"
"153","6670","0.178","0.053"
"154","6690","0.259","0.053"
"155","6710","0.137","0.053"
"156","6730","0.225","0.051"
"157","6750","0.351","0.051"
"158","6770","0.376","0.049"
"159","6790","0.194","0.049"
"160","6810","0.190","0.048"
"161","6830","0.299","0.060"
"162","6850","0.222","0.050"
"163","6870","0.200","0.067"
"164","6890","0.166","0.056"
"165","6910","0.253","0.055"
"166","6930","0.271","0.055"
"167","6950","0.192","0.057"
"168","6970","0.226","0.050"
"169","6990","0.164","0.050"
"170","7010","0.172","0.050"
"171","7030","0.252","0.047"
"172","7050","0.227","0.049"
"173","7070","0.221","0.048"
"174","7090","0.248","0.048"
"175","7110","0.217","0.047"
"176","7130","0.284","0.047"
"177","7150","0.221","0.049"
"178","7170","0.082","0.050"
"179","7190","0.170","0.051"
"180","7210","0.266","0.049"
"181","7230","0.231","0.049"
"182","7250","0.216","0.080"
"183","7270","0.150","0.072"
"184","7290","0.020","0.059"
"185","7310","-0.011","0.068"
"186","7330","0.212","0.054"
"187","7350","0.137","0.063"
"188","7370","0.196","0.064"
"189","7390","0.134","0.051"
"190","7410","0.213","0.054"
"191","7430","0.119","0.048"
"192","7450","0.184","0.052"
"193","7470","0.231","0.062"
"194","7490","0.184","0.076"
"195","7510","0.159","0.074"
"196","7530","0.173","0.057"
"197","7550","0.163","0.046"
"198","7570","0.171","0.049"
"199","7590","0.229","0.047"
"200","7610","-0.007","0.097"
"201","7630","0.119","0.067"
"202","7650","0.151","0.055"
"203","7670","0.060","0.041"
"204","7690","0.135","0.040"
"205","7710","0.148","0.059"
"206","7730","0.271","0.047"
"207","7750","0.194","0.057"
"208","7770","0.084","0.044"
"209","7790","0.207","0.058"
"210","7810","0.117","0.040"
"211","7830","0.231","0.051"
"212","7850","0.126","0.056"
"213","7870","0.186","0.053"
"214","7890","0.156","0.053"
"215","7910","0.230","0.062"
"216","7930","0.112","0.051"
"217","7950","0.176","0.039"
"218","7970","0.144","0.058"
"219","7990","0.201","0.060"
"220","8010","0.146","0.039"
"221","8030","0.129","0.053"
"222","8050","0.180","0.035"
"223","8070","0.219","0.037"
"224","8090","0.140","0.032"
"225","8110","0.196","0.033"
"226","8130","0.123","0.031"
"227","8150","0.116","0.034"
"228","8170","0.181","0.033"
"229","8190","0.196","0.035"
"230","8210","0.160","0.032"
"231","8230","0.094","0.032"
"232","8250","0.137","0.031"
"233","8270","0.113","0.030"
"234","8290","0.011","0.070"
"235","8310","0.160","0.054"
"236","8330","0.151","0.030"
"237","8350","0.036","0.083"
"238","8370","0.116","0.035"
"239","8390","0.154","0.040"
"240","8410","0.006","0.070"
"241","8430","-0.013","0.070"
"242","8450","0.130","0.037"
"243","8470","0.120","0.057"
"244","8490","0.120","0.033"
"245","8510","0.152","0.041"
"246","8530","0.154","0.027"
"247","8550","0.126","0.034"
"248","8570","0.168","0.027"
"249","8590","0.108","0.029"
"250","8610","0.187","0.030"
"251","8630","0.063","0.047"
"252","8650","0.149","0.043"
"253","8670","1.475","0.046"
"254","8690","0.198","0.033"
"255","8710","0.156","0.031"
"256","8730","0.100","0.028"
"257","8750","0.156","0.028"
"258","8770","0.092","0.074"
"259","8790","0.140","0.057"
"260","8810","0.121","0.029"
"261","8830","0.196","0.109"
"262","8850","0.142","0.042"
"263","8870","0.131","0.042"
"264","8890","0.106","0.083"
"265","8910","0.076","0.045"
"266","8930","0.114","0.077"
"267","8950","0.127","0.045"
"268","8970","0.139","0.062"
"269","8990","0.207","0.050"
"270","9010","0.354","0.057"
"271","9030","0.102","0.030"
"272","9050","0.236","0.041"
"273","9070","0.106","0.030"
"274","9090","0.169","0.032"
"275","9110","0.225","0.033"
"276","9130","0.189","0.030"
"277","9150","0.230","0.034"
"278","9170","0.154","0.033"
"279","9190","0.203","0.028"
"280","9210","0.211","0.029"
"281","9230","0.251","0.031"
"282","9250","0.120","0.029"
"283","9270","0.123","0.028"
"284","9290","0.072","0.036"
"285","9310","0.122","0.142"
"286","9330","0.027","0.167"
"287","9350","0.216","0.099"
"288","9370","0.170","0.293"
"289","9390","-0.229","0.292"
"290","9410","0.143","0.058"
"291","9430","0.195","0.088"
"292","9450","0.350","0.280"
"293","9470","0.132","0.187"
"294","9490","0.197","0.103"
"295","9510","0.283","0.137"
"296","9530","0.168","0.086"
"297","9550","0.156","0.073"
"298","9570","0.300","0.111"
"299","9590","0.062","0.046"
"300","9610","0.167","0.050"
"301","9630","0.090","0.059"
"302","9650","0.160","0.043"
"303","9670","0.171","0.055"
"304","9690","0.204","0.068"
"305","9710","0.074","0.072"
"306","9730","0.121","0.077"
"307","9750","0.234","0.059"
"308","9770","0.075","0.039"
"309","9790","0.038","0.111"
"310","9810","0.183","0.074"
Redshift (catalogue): 1.326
